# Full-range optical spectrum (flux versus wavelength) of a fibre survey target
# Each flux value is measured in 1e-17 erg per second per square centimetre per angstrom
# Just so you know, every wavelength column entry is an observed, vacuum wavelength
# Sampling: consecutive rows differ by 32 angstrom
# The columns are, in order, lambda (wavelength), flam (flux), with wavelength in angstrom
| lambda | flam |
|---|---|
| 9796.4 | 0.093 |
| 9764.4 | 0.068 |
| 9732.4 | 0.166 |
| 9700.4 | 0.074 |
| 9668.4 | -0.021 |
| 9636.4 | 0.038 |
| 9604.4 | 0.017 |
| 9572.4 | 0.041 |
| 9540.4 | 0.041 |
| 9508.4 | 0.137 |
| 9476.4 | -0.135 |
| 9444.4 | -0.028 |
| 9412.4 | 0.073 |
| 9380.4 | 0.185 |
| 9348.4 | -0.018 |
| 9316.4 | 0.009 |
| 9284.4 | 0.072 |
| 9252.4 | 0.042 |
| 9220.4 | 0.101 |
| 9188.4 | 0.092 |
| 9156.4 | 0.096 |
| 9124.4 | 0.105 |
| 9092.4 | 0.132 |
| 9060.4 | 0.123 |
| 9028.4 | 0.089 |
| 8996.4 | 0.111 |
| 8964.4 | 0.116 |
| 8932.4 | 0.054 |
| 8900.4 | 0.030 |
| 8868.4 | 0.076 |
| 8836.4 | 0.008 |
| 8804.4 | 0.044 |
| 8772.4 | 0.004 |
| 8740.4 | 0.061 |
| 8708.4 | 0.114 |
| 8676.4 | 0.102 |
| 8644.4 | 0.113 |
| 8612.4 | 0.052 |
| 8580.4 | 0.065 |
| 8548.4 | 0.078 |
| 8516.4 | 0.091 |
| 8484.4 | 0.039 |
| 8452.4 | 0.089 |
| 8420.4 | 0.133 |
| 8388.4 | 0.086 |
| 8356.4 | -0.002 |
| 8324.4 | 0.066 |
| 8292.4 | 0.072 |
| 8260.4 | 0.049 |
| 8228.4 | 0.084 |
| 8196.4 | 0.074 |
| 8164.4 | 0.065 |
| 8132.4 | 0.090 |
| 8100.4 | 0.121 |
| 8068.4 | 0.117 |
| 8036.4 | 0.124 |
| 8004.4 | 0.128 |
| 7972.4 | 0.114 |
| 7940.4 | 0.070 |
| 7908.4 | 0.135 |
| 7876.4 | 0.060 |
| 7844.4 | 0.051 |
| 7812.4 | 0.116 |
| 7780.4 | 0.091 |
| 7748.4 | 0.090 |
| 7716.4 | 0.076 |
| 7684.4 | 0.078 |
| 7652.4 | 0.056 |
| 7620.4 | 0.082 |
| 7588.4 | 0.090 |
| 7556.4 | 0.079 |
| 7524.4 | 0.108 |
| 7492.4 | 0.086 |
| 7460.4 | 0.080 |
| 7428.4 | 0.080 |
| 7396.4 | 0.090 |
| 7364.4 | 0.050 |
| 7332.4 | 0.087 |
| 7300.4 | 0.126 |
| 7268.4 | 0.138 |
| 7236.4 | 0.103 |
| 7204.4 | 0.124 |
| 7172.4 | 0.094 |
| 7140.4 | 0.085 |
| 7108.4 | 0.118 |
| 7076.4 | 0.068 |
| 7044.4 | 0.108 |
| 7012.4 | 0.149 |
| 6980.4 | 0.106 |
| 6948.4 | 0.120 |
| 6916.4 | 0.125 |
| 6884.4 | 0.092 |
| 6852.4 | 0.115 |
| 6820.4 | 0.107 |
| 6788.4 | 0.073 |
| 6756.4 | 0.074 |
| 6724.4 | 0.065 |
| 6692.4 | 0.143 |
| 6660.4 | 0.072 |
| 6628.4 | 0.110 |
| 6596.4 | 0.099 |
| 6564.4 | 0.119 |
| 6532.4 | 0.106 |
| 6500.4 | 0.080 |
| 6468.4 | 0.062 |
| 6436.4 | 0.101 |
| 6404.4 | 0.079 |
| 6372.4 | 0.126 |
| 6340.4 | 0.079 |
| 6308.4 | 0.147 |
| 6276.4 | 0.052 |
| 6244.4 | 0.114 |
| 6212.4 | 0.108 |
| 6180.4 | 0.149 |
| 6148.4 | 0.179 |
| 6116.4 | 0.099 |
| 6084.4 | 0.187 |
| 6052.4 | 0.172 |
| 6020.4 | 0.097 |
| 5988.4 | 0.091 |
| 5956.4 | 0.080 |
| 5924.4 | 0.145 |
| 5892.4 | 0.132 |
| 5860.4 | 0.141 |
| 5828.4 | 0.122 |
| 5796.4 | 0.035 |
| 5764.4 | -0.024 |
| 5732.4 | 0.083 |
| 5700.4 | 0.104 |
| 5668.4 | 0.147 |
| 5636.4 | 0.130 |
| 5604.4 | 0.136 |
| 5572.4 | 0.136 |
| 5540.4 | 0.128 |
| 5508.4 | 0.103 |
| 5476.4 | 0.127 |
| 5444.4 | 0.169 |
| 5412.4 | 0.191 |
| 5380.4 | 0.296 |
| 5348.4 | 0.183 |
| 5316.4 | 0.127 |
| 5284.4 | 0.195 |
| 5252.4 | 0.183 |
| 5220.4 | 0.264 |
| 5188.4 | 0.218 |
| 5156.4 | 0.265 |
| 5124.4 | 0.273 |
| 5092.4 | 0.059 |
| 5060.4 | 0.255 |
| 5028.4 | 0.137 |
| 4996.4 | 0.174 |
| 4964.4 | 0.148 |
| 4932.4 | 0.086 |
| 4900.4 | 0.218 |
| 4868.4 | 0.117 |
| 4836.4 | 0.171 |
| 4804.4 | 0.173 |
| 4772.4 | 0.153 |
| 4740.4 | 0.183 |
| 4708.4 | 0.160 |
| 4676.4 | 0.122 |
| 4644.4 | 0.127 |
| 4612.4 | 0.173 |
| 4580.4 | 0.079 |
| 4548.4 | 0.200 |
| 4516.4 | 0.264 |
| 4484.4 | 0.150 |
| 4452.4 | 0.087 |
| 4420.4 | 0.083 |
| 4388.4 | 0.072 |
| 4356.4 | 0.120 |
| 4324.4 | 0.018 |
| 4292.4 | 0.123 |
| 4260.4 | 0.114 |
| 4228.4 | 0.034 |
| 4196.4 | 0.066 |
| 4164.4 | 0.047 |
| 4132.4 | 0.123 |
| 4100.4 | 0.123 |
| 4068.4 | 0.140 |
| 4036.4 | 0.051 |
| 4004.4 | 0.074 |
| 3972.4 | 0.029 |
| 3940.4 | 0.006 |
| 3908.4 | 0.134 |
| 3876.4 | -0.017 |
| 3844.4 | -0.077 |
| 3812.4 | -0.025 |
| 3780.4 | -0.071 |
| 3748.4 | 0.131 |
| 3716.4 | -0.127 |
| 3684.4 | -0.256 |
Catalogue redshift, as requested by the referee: 0.148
